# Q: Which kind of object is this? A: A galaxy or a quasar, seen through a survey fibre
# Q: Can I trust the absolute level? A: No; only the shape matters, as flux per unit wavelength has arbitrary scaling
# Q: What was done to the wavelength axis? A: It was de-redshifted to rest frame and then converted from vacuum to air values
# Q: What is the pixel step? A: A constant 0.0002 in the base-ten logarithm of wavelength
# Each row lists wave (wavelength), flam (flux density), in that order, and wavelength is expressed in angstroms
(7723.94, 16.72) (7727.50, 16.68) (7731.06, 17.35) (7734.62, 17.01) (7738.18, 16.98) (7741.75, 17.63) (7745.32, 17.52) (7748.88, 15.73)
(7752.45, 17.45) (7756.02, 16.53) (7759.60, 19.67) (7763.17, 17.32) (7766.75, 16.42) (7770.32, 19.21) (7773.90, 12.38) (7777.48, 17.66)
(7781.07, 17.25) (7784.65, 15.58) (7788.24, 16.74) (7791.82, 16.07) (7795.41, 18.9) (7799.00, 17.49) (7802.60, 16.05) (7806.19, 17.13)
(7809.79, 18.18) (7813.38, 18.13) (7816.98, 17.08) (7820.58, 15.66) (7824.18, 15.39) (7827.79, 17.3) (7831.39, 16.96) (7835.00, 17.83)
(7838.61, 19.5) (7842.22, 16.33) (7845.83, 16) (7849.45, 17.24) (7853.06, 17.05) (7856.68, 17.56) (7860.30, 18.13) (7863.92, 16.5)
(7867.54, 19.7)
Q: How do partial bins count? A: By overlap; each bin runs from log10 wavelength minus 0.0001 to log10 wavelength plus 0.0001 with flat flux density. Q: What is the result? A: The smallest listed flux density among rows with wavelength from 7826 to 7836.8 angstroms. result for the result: 16.96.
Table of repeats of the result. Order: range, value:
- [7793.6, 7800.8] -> 17.49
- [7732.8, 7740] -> 16.98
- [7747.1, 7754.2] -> 15.73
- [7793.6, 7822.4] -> 15.66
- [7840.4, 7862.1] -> 16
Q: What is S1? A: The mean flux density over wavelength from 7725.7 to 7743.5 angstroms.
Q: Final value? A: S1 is 17.1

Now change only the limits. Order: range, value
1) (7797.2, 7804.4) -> 16.8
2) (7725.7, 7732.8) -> 17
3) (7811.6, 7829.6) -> 16.7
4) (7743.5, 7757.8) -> 16.8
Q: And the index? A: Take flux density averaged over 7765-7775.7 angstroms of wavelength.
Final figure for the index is 16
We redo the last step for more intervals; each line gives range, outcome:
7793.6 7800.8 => 18.2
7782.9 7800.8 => 17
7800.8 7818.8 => 17.3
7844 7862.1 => 17.2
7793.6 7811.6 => 17.5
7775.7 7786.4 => 16.8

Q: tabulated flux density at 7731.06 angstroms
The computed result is 17.35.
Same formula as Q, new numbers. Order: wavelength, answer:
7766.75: 16.42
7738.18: 16.98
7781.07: 17.25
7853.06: 17.05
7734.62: 17.01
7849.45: 17.24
